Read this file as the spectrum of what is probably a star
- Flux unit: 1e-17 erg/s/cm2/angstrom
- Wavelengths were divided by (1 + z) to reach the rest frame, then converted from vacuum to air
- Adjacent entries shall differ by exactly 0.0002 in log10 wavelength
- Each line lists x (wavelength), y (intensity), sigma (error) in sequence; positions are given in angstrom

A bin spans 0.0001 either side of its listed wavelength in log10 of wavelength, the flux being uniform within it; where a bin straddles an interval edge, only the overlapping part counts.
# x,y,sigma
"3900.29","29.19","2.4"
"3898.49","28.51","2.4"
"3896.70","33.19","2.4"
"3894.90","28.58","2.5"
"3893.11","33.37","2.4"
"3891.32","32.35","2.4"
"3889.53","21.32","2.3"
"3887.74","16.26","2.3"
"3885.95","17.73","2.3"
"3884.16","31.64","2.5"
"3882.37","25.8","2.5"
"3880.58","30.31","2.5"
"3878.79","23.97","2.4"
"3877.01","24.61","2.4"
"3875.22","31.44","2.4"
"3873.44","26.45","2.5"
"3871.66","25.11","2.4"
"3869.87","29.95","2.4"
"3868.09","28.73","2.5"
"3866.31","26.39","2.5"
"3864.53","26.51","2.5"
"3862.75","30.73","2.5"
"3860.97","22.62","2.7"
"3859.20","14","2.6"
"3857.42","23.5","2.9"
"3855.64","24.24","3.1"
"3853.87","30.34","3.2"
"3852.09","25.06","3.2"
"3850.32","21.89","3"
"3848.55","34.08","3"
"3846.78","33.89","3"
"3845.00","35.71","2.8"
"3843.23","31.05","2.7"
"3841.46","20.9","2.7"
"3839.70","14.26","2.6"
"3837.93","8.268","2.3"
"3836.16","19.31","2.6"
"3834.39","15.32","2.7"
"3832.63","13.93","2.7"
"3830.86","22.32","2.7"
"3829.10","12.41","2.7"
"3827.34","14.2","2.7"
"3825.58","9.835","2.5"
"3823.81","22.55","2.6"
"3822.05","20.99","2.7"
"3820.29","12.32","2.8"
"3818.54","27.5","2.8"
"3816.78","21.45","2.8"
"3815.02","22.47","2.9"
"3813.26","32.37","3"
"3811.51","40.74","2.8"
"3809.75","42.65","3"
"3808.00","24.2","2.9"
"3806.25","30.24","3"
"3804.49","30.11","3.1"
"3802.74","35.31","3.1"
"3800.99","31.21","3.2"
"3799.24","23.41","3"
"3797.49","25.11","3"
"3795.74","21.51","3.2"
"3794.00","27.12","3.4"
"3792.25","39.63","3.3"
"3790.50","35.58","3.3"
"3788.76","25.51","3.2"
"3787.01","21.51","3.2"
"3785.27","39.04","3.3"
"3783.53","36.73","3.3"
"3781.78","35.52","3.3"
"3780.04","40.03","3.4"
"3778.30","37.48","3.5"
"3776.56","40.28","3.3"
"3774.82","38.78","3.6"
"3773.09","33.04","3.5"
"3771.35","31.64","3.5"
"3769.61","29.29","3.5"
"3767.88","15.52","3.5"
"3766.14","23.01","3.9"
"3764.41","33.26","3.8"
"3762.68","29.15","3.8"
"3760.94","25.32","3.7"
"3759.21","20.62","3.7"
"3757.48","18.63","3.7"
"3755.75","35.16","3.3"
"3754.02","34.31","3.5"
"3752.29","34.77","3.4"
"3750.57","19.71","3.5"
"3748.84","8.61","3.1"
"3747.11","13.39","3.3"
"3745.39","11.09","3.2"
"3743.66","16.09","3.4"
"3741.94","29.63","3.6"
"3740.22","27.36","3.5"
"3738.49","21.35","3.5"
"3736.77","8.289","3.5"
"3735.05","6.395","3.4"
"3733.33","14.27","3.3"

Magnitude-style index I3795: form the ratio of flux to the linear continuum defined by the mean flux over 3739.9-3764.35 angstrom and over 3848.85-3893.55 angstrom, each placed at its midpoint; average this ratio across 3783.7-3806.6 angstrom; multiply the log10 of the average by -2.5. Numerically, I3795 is -0.225 mag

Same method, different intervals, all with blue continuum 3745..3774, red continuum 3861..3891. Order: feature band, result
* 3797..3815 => -0.23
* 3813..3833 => 0.31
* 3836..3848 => 0.08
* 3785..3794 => -0.24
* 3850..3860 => 0.11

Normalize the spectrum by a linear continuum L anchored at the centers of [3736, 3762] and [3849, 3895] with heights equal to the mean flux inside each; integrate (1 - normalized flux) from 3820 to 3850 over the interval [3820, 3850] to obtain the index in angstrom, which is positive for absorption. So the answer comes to 5.40 angstrom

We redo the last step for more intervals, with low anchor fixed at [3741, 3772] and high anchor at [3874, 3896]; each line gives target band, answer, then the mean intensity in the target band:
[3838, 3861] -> 0.7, 25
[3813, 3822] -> 1.0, 22.4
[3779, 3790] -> -4.0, 33.2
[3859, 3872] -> 0.0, 26.1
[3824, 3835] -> 4.4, 15.1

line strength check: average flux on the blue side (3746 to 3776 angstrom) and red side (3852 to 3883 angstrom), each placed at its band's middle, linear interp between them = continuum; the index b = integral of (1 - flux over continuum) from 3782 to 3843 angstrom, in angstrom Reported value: 3.0 angstrom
